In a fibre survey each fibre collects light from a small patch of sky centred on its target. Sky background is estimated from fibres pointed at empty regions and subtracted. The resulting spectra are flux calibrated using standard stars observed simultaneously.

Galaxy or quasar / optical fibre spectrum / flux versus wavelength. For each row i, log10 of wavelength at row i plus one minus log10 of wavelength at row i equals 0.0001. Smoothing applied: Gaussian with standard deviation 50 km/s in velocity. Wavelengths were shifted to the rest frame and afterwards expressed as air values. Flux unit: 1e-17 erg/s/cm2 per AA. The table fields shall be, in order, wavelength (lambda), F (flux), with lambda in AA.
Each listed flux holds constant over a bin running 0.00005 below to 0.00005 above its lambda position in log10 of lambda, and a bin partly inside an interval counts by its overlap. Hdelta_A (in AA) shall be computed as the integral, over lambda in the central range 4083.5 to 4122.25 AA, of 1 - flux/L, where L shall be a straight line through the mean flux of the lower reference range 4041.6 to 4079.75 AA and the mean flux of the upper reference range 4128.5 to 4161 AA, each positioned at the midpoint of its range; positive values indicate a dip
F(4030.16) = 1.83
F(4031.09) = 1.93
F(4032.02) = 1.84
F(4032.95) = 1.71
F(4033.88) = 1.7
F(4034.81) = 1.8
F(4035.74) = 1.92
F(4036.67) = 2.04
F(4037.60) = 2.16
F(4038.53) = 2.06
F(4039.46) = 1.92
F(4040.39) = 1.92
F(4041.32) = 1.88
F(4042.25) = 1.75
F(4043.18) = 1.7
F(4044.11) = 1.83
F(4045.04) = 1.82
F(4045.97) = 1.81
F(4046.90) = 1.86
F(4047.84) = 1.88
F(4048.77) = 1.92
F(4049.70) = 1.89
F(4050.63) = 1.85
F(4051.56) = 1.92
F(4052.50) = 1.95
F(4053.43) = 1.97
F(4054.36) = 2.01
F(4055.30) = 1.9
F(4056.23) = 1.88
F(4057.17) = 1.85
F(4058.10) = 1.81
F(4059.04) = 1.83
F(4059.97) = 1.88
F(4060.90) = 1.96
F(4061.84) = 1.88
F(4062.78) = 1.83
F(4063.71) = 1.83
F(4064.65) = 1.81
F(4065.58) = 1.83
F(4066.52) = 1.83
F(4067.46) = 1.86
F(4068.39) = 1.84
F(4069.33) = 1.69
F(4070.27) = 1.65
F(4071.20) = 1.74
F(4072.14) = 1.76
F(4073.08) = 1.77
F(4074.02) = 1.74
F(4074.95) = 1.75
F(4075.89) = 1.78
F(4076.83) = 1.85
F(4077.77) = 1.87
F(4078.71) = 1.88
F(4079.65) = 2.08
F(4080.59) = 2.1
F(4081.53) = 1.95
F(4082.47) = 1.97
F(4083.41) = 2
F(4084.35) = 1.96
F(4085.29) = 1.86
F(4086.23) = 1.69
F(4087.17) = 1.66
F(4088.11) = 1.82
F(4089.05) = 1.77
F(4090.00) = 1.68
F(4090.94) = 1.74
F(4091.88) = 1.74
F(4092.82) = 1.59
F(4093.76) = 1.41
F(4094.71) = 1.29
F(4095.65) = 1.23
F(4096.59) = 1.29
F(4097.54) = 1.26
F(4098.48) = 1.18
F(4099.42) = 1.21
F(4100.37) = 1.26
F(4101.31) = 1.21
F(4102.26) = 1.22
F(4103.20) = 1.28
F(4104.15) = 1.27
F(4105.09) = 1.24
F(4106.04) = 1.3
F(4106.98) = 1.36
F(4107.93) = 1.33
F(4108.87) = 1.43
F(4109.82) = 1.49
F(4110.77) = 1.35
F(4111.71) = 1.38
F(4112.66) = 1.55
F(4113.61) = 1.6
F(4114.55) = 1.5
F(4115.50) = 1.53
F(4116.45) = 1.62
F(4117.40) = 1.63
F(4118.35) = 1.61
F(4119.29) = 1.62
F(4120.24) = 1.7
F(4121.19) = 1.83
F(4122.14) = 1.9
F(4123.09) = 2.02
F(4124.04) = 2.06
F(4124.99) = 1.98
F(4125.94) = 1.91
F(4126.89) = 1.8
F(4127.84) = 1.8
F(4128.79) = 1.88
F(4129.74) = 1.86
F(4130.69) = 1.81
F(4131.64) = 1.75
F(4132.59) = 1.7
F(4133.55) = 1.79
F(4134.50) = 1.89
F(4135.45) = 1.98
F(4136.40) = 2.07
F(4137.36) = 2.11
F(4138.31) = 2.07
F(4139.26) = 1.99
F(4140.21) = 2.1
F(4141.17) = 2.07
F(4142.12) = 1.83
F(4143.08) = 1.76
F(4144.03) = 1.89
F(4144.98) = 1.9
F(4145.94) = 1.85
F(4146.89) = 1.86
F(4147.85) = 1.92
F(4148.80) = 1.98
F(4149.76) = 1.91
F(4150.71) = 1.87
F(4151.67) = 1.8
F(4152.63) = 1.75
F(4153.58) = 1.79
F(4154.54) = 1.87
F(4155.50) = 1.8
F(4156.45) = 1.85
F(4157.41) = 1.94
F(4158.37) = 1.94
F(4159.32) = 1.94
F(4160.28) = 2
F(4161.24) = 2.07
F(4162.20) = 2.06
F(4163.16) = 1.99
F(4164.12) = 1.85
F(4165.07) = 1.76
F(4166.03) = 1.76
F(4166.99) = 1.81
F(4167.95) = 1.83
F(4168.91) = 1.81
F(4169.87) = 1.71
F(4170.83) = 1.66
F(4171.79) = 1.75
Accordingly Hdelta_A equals 7.6 AA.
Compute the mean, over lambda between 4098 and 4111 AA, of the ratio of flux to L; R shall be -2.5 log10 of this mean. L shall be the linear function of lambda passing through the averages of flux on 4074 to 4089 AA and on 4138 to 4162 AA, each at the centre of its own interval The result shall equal 0.41 mag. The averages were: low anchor 1.87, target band 1.29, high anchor 1.91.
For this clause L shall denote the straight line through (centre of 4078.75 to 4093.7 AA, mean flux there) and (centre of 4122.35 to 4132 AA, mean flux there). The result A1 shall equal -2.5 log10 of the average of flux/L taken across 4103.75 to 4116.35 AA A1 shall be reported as 0.30 mag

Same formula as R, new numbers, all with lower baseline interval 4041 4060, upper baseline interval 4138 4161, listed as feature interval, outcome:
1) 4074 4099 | 0.104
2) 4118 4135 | 0.038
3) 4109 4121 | 0.215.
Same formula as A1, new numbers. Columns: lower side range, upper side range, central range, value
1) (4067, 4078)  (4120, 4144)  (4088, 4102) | 0.26 mag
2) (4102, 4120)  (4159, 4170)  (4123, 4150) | -0.16 mag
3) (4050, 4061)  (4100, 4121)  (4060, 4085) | -0.06 mag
